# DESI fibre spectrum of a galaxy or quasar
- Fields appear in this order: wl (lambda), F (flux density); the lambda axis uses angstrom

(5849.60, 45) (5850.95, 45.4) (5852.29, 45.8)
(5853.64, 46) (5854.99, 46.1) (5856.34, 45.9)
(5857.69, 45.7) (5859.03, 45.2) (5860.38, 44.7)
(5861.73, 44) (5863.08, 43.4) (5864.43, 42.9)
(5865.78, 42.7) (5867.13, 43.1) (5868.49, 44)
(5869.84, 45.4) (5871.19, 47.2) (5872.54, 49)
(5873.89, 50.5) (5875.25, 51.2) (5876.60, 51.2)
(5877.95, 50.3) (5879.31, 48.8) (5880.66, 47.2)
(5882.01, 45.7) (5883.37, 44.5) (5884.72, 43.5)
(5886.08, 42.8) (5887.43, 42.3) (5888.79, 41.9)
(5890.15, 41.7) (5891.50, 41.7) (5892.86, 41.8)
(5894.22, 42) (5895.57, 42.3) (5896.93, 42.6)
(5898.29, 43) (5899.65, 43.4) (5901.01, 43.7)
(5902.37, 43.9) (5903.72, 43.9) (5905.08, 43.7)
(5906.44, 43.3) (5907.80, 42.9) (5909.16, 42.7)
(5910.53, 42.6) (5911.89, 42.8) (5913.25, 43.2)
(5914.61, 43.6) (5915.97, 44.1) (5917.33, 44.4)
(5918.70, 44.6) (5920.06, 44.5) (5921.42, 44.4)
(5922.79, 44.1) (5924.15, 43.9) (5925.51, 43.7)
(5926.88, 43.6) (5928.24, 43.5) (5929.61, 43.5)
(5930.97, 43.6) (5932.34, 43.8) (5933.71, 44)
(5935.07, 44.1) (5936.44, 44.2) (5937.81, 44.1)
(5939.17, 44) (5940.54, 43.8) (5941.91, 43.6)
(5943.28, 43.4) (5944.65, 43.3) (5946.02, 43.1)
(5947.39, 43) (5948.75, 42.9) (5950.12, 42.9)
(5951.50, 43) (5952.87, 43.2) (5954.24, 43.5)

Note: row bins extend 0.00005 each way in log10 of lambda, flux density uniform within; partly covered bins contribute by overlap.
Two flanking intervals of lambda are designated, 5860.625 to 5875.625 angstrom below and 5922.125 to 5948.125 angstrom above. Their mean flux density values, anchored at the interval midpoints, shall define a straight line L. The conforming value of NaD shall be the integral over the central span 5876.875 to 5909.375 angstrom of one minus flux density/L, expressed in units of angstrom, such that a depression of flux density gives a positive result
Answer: 0.8 angstrom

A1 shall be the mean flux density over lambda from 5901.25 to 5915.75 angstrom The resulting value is 43.3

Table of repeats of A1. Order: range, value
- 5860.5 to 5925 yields 44.4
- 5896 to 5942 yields 43.7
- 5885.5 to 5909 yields 42.8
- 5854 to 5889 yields 45.8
